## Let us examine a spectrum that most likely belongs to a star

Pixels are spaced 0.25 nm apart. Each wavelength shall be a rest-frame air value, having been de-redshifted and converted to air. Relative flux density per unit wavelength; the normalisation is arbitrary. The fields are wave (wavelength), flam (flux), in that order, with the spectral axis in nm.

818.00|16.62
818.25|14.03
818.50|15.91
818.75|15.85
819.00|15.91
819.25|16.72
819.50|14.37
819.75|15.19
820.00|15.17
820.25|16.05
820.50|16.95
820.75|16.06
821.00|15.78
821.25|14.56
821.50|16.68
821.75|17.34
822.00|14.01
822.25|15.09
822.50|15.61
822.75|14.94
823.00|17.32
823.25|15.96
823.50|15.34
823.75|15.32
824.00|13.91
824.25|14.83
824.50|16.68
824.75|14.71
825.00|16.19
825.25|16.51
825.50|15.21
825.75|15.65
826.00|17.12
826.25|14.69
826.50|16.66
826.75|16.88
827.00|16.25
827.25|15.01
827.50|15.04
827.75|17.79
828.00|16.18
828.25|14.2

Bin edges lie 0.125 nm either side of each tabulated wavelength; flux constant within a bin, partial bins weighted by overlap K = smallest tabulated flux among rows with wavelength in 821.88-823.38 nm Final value 14.01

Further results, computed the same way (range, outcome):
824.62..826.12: 14.71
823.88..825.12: 13.91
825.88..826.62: 14.69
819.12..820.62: 14.37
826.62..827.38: 15.01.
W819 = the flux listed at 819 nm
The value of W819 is 15.91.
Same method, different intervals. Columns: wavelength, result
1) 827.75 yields 17.79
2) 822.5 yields 15.61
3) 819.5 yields 14.37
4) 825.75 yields 15.65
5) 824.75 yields 14.71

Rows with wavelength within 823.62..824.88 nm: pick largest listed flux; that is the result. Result 16.68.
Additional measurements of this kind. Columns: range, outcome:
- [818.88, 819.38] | 16.72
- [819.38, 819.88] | 15.19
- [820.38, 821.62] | 16.95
